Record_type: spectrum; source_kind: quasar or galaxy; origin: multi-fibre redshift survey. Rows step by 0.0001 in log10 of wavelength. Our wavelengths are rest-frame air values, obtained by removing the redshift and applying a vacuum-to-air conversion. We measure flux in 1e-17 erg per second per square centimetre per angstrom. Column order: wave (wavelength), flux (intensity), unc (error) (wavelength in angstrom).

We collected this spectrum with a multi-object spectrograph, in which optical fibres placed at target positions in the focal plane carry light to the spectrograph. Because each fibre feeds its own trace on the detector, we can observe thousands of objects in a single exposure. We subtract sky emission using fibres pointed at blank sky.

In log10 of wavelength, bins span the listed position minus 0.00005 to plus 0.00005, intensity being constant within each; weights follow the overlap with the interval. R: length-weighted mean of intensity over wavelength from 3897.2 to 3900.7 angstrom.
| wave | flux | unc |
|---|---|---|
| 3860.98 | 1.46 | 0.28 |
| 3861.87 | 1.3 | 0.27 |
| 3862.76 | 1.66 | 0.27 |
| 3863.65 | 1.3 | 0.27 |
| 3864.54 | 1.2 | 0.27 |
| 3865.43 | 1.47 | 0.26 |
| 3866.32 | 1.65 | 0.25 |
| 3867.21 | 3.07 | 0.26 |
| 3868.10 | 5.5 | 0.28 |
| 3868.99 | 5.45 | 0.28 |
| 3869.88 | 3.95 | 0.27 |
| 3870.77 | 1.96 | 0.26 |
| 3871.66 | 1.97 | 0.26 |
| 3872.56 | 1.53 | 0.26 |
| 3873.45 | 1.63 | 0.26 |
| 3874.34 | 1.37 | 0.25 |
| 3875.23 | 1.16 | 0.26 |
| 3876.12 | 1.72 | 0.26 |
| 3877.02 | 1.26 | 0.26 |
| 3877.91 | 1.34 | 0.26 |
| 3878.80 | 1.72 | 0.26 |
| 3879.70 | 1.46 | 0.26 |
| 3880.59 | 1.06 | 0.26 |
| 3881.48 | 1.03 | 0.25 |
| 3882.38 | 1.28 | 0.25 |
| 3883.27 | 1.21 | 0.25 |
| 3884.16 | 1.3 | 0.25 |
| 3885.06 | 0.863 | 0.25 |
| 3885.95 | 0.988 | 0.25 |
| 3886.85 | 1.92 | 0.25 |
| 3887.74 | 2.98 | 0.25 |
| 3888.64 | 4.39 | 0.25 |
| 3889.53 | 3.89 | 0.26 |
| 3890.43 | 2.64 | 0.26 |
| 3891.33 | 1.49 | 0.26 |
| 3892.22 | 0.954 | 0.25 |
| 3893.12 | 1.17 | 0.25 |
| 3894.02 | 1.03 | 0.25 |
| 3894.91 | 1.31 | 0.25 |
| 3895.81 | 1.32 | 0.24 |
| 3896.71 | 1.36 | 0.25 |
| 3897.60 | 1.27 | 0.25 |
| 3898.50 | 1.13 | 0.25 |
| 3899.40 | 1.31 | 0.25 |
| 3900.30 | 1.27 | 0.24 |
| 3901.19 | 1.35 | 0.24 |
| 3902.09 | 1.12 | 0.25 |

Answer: 1.24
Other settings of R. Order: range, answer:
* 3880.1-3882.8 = 1.13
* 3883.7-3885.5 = 1.08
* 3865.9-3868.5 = 3.39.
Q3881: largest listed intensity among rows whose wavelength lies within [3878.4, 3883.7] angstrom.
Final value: 1.72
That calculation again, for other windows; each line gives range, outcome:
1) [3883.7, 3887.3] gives 1.92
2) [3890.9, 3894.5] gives 1.49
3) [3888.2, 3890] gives 4.39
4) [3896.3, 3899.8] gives 1.36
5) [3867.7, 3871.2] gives 5.5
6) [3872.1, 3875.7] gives 1.63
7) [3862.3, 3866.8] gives 1.66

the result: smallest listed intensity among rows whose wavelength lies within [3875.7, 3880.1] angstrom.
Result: 1.26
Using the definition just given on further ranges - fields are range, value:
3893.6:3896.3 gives 1.03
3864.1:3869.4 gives 1.2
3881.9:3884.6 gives 1.21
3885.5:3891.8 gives 0.988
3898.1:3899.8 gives 1.13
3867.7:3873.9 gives 1.53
